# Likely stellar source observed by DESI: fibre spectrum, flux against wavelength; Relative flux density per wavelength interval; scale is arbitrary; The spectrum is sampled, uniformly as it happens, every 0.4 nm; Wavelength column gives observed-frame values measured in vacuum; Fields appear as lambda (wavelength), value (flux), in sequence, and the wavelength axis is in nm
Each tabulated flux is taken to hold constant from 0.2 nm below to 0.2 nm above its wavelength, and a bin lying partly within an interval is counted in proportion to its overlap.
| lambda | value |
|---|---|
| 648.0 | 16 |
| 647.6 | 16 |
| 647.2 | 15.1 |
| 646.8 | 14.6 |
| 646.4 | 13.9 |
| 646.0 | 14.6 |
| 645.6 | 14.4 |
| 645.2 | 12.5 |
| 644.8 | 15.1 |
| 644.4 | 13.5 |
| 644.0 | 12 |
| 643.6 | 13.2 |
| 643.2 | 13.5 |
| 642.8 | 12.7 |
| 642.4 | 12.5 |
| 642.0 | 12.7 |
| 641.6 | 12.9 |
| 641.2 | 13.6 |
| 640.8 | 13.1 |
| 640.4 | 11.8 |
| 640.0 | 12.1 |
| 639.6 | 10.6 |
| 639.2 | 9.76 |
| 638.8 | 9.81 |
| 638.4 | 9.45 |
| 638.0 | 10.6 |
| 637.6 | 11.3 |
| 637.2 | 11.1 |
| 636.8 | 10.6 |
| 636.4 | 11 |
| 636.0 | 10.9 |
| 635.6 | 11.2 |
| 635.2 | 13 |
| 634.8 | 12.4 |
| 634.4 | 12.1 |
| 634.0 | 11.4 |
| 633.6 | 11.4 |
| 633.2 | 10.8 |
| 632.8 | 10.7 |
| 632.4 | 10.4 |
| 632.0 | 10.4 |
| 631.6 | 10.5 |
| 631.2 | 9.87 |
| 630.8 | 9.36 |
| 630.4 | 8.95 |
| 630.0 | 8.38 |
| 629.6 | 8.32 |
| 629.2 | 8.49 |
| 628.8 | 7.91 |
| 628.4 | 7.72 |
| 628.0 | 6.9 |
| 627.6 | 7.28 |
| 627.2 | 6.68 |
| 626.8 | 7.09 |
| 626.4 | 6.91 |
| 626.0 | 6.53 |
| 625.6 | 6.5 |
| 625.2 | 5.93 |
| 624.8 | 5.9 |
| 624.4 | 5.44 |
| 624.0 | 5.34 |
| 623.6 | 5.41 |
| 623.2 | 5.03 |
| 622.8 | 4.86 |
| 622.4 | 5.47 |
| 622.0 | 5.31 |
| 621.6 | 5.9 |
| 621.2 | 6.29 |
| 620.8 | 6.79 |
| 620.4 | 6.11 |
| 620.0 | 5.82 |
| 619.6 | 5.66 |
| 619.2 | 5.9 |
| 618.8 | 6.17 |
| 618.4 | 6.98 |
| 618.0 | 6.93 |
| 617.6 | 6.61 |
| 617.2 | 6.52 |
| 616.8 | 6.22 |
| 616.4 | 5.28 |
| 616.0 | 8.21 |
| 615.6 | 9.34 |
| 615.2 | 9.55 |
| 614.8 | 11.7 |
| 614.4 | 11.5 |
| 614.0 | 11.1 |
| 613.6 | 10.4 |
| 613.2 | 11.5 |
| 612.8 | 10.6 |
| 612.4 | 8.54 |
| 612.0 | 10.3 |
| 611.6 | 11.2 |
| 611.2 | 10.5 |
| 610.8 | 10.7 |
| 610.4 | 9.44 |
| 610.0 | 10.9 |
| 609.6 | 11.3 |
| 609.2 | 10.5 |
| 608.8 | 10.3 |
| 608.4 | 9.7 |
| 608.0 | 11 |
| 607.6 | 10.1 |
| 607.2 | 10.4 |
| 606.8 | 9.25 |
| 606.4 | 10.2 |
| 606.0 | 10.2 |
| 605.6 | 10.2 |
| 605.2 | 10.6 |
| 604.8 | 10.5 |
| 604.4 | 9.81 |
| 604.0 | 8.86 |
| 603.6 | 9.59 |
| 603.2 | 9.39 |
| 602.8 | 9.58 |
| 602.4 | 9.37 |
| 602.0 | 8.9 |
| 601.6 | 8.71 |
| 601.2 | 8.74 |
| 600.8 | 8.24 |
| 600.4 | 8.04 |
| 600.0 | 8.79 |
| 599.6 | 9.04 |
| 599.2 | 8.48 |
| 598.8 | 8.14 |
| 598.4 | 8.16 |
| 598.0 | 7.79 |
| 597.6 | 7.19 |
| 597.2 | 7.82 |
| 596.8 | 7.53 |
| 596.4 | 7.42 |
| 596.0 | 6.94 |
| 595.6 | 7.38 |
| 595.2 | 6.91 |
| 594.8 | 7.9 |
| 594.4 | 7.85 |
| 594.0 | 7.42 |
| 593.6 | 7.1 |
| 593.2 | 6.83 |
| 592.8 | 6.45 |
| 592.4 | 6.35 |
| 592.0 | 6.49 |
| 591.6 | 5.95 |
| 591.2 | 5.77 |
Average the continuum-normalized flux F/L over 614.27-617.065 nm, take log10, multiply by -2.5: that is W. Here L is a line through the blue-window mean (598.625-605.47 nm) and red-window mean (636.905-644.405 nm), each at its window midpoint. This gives 0.158 mag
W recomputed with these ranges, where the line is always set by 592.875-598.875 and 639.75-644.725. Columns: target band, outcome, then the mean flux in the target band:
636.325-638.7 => 0.16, 10.6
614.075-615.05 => -0.19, 11.4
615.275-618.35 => 0.36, 7.12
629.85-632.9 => 0.18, 9.81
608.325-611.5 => -0.15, 10.5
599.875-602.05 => -0.06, 8.54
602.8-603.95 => -0.13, 9.42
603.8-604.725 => -0.13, 9.49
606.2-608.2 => -0.16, 10.2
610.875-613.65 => -0.12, 10.4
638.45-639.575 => 0.25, 9.87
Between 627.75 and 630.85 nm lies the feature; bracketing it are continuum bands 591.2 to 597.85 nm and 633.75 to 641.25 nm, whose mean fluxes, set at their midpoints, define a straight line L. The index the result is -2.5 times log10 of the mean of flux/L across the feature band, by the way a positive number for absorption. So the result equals 0.27 mag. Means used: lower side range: 7.06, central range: 8.18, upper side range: 11.3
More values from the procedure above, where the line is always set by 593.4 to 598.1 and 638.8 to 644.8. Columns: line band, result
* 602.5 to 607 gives -0.17 mag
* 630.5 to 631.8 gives 0.15 mag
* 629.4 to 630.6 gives 0.29 mag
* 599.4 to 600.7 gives -0.09 mag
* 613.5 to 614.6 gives -0.17 mag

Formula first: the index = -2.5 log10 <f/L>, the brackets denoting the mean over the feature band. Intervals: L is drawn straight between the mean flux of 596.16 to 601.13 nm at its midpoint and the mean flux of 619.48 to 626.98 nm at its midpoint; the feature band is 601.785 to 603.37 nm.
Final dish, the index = -0.20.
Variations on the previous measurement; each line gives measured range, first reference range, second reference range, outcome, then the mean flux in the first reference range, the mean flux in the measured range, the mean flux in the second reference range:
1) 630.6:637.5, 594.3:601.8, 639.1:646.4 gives 0.087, 7.95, 11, 12.9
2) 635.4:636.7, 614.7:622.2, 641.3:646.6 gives 0.033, 6.85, 11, 13.4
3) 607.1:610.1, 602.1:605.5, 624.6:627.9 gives -0.165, 9.7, 10.5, 6.61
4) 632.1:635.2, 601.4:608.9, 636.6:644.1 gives -0.001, 9.82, 11.4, 11.8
